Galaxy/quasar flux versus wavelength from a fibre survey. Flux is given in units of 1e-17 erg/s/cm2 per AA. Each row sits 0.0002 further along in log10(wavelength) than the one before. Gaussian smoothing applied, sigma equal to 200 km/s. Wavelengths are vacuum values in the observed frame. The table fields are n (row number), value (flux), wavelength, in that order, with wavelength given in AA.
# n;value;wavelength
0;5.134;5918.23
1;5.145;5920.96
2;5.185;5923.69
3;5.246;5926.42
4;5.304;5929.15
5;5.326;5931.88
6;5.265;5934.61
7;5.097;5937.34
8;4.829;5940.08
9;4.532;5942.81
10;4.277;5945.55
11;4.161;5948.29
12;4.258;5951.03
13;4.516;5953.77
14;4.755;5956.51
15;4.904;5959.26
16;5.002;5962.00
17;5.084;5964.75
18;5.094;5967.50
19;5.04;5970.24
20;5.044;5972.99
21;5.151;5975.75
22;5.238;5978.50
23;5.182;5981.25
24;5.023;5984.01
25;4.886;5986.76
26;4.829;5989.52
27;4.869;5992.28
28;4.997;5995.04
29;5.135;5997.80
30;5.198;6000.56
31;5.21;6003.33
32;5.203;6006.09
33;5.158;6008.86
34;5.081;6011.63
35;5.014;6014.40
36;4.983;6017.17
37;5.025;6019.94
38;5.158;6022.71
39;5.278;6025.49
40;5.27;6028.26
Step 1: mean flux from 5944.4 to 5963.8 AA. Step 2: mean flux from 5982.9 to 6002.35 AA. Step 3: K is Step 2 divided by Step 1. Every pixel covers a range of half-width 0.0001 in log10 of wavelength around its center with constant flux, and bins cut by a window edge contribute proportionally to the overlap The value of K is 1.1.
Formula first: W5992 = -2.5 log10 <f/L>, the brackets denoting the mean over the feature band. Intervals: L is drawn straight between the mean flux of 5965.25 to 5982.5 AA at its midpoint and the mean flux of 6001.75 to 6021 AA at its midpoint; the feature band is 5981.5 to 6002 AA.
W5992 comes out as 0.02 mag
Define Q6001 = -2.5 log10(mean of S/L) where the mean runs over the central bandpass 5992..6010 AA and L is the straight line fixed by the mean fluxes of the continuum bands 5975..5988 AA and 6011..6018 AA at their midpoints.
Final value -0.02 mag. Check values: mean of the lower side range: 5.1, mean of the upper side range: 5.02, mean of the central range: 5.12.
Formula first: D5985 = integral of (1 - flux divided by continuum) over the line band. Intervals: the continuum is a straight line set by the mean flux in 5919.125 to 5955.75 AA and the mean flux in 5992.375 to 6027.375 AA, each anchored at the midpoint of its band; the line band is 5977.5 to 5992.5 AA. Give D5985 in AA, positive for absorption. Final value 0.0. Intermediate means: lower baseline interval 4.86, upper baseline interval 5.11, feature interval 5.01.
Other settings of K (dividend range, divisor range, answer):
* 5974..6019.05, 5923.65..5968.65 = 1.04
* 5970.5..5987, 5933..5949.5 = 1.08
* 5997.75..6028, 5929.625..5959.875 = 1.09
